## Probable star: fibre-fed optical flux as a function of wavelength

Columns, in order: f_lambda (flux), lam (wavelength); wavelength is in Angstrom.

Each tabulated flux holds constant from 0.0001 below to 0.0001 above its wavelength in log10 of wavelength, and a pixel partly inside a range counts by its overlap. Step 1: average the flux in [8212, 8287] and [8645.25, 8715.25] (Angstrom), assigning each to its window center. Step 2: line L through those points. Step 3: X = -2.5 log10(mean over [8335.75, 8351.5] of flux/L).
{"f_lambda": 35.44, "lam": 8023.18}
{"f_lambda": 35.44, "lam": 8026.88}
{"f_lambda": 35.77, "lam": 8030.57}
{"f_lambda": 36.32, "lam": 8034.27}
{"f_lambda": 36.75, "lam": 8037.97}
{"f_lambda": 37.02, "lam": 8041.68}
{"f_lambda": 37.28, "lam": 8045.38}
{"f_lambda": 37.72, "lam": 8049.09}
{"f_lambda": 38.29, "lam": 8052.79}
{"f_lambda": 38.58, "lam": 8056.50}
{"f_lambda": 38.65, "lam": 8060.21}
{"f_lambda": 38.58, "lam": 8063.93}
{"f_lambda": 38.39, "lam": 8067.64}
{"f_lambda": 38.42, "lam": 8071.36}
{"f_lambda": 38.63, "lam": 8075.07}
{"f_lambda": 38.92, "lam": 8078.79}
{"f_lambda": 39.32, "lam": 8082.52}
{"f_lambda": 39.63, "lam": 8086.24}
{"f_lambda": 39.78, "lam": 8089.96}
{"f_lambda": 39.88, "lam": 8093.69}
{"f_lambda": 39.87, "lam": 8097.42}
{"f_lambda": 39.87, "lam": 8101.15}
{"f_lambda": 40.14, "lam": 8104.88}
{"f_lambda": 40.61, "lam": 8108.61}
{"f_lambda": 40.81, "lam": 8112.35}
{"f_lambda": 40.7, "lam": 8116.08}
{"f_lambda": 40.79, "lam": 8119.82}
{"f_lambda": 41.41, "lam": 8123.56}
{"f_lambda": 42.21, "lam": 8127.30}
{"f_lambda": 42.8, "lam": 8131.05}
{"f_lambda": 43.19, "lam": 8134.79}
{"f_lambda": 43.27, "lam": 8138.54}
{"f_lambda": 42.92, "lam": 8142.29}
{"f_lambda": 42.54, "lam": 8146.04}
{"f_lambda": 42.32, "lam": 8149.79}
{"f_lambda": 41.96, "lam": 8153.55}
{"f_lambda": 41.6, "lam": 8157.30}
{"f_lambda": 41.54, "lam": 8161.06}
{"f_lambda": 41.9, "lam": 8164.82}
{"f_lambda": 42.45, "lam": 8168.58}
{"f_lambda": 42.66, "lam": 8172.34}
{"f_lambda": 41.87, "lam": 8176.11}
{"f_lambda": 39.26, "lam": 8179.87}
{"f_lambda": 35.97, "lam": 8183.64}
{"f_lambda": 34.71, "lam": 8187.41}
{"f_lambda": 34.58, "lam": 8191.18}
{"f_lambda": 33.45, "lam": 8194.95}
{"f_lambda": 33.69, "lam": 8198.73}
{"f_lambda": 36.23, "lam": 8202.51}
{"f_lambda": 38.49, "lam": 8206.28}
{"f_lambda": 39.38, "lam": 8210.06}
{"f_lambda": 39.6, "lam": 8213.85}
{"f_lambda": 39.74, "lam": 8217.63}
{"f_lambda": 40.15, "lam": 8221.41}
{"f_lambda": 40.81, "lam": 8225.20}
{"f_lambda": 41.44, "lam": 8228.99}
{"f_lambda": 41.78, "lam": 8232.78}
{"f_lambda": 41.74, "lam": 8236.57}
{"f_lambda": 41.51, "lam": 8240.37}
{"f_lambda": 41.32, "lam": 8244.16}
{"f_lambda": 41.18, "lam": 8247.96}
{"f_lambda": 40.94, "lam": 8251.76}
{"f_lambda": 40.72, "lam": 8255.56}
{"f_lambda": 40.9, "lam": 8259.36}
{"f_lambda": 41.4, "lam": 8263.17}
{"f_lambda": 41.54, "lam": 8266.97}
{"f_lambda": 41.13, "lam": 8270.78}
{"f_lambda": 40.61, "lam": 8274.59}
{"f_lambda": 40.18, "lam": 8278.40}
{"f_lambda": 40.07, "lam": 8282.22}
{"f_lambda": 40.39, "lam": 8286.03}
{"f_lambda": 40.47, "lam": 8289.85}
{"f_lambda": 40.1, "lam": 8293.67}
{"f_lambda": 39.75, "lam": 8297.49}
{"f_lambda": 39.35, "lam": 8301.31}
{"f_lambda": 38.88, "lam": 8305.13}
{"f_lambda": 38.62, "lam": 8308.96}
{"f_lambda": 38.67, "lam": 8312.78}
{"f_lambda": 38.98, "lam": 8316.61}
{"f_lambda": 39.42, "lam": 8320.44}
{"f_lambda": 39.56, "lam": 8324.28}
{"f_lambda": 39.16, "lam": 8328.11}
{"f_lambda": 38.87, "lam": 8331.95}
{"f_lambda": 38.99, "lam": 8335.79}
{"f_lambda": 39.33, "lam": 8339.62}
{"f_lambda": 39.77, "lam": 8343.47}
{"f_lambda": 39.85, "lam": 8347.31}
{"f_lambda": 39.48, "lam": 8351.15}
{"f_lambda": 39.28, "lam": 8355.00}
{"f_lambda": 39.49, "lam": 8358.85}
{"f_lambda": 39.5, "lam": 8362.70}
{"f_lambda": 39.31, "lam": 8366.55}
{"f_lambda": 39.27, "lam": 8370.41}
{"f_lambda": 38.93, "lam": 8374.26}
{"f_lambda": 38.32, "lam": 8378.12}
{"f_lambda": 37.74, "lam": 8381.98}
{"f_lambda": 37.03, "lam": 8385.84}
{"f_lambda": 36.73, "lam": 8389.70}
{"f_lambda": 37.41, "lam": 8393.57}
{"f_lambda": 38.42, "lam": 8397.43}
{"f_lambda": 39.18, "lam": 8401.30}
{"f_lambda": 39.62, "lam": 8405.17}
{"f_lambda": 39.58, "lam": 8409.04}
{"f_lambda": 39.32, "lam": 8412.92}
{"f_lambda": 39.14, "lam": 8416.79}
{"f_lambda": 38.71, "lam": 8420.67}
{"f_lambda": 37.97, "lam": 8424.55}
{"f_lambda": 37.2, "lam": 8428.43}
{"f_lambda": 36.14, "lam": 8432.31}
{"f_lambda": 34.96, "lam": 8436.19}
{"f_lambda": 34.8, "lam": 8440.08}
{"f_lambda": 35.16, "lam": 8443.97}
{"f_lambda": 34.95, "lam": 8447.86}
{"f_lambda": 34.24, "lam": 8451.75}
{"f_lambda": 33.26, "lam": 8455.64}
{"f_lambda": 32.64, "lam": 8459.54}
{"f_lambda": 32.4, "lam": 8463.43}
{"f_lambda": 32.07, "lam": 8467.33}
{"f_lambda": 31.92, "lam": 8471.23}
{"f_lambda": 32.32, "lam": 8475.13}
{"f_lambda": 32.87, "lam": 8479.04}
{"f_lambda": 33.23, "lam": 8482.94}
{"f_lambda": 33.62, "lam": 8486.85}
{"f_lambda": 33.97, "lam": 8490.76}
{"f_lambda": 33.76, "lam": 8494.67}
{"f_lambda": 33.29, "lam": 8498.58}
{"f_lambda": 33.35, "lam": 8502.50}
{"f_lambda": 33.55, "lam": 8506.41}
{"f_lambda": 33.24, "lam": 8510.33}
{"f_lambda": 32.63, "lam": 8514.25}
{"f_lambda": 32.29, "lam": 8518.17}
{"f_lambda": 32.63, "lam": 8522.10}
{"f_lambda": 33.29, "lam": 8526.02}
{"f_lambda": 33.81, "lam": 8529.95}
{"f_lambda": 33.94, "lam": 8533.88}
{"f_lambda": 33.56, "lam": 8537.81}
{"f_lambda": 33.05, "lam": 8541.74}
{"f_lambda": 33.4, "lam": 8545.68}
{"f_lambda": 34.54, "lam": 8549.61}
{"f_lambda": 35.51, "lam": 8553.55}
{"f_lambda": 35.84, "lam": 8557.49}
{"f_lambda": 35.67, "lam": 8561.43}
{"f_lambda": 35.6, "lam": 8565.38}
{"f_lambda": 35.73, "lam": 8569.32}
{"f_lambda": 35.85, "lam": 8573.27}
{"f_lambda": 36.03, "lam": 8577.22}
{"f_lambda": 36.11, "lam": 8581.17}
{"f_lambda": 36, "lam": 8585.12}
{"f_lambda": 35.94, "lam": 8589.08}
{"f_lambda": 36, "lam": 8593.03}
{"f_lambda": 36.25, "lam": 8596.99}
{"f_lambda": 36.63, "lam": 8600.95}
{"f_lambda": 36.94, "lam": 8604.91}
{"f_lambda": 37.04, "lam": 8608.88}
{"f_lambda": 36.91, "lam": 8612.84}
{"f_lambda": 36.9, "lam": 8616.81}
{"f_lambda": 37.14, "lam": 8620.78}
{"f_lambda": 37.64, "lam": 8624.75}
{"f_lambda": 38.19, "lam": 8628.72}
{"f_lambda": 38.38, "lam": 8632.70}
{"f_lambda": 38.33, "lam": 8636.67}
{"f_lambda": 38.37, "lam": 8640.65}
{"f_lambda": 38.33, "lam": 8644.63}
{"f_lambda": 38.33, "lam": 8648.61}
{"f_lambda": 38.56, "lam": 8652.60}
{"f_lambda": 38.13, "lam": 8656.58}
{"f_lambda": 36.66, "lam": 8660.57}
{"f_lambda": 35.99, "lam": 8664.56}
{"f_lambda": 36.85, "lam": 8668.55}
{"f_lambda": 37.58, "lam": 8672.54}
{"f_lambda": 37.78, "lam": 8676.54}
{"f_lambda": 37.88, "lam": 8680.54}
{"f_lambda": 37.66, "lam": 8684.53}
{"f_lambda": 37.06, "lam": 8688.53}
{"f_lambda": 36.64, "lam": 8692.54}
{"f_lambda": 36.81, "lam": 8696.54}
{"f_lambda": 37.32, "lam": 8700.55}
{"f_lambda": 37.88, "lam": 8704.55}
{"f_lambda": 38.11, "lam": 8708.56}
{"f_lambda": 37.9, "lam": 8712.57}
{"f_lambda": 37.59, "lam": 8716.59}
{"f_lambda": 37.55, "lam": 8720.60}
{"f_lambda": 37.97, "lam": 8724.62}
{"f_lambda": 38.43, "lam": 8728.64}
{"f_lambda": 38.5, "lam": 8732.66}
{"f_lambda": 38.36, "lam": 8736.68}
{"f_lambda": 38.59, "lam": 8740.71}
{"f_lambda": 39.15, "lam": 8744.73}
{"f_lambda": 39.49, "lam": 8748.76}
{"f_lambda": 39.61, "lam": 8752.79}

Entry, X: 0.02 mag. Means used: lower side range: 40.9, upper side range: 37.5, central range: 39.6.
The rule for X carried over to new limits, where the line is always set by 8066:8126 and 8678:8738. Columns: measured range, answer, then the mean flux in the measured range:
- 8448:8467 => 0.16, 33.2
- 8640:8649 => -0.01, 38.4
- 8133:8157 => -0.08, 42.6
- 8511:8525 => 0.18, 32.6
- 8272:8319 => -0.01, 39.7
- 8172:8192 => 0.04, 38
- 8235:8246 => -0.06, 41.5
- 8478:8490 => 0.16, 33.3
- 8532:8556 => 0.13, 34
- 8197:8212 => 0.07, 37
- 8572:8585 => 0.06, 36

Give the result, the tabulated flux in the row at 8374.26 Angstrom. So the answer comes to 38.93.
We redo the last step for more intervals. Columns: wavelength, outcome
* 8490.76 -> 33.97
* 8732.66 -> 38.5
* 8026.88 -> 35.44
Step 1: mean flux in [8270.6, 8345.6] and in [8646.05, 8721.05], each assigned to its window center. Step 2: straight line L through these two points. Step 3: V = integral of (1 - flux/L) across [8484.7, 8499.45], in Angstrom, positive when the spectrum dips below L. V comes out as 1.9 Angstrom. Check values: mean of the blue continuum 39.6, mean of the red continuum 37.5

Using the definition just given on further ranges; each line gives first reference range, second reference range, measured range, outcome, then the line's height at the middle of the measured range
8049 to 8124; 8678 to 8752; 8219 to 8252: -1.75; 39.1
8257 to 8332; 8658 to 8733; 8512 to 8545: 4.57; 38.5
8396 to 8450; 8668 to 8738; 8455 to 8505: 6.06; 37.5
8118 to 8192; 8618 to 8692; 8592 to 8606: 0.59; 38.1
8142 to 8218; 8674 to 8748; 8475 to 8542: 8.96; 38.4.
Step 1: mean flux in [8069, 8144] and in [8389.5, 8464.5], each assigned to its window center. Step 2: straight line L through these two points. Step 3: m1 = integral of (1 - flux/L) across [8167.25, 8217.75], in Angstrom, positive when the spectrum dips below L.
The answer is 2.1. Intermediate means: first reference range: 40.6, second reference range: 36.6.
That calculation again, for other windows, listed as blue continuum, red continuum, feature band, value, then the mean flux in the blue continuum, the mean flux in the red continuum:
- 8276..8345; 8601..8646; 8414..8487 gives 7.48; 39.5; 37.6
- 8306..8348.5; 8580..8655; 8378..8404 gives 0.61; 39.2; 37.3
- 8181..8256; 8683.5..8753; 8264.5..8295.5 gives -1.47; 38.8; 38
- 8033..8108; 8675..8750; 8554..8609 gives 2.89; 38.7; 37.9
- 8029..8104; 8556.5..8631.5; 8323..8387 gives -2.94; 38.4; 36.5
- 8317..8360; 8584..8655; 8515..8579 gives 5.88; 39.4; 37.3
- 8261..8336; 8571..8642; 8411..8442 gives 1.07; 39.8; 36.9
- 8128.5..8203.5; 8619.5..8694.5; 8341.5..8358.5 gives -0.20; 40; 37.7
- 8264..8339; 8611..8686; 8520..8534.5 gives 1.90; 39.7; 37.7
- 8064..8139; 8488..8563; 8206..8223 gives -0.43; 40.3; 33.7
